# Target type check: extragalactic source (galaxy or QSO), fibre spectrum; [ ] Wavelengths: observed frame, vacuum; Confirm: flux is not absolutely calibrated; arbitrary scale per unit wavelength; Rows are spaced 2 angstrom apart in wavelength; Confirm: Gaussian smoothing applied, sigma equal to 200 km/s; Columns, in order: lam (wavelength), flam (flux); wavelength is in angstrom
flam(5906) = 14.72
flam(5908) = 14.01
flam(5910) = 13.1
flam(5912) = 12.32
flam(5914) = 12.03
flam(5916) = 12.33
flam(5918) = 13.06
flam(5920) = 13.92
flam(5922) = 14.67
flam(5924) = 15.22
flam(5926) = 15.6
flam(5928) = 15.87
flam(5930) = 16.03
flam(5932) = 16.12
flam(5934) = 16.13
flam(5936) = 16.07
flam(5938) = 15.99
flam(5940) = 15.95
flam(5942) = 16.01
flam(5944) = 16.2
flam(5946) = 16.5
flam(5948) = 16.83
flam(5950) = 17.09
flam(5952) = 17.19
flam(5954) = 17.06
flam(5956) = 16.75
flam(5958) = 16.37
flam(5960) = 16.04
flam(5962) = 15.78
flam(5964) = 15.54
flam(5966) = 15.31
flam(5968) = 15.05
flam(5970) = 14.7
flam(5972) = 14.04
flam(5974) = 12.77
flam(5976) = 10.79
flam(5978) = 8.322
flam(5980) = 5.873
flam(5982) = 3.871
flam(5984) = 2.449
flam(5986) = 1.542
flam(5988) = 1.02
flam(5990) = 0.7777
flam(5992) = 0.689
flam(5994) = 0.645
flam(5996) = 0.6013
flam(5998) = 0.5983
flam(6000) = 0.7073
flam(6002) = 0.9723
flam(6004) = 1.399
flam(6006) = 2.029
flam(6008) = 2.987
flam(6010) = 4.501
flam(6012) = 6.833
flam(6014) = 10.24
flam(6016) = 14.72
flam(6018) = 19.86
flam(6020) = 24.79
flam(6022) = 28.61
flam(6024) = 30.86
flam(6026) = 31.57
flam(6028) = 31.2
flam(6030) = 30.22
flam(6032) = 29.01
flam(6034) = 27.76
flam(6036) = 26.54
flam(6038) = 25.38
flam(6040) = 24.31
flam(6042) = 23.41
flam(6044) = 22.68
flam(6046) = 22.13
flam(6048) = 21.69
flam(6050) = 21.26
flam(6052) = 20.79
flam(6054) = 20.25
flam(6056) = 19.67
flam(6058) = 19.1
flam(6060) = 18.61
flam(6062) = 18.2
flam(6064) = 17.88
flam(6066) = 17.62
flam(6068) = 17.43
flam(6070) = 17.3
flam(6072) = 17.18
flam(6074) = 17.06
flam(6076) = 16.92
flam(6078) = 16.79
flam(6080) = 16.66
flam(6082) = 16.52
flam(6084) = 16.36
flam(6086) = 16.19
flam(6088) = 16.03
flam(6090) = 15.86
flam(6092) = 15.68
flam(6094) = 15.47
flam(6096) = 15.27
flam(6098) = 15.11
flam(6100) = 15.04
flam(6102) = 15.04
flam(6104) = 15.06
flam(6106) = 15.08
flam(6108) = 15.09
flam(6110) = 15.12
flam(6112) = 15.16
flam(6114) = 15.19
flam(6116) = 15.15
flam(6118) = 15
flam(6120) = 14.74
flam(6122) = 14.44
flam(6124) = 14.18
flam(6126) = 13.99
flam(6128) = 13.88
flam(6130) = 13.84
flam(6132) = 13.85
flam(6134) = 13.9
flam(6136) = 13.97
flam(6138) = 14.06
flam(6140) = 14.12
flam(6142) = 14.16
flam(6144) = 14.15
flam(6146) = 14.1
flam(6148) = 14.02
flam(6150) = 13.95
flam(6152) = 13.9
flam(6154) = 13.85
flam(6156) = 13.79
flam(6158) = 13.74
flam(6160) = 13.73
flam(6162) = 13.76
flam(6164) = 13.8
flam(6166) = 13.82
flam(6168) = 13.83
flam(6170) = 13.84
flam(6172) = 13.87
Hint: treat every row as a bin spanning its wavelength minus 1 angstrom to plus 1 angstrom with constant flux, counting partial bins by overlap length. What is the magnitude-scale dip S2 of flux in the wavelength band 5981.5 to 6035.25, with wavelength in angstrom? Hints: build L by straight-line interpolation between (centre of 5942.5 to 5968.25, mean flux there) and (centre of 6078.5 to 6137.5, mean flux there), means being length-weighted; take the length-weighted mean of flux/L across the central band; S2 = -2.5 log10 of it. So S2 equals 0.33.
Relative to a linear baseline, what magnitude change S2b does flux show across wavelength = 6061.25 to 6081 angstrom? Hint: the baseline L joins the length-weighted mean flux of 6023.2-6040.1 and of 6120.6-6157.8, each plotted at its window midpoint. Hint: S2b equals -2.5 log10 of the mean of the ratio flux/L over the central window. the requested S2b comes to 0.325 mag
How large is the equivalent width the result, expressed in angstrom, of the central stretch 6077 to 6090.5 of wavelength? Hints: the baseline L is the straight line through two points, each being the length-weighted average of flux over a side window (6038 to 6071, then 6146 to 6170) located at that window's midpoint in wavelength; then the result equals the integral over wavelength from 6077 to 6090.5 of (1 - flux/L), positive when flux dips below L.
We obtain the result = 1.55 angstrom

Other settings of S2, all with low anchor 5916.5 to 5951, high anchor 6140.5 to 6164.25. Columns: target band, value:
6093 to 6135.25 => -0.038 mag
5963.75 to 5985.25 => 0.412 mag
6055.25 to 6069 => -0.244 mag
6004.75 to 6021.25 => 0.350 mag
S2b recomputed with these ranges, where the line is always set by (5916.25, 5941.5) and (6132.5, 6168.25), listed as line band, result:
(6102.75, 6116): -0.069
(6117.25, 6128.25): -0.022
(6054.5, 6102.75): -0.171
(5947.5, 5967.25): -0.085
